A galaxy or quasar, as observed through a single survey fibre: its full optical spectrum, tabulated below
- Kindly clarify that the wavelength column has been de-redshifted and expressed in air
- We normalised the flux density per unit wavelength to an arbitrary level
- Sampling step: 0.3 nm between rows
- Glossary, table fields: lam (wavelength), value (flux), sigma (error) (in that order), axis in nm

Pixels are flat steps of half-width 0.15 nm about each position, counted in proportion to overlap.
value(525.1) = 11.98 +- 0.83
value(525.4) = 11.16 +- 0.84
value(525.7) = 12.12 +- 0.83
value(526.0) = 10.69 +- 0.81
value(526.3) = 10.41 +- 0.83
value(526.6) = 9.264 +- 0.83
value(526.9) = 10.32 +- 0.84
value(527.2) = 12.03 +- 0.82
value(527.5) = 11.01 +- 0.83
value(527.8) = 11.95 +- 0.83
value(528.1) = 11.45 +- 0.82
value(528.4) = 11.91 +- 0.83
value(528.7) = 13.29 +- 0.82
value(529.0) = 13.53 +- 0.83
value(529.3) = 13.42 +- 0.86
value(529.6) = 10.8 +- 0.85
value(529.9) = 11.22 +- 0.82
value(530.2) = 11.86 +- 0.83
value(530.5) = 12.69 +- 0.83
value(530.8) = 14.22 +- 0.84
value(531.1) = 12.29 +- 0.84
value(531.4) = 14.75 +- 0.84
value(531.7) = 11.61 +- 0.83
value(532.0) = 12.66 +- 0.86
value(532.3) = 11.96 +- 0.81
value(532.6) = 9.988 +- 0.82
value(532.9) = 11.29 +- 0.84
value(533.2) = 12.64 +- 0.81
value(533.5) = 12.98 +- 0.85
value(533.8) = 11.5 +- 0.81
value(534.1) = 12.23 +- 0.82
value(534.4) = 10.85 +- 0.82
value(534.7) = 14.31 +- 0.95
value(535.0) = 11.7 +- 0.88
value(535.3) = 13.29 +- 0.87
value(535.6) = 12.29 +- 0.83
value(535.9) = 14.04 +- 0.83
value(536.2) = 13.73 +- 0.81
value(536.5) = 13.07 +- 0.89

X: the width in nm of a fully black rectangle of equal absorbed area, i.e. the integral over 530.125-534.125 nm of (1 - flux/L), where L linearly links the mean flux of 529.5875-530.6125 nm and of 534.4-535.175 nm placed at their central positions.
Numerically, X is -0.09 nm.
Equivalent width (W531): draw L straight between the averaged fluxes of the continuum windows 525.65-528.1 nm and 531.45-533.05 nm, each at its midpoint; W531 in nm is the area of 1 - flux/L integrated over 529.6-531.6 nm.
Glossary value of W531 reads -0.20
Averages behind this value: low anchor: 11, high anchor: 11.7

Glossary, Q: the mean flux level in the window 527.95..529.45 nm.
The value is 12.7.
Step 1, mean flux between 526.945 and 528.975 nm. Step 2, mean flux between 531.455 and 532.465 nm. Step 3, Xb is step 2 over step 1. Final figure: 1.03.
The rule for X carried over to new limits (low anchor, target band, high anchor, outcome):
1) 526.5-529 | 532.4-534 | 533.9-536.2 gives 0.09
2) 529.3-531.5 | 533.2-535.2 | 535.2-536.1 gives 0.11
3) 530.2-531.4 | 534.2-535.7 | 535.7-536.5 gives 0.12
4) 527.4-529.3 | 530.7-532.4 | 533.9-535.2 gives -0.08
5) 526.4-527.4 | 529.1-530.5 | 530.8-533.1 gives -0.06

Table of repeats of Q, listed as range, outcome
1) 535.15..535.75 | 12.8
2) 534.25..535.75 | 12.5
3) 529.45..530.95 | 12.2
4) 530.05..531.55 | 13.2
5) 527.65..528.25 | 11.7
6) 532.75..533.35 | 12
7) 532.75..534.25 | 12.1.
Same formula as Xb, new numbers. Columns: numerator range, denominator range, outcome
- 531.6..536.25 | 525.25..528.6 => 1.10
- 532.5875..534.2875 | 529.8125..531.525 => 0.92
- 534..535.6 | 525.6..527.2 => 1.17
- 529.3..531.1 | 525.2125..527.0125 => 1.15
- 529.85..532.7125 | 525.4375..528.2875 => 1.12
